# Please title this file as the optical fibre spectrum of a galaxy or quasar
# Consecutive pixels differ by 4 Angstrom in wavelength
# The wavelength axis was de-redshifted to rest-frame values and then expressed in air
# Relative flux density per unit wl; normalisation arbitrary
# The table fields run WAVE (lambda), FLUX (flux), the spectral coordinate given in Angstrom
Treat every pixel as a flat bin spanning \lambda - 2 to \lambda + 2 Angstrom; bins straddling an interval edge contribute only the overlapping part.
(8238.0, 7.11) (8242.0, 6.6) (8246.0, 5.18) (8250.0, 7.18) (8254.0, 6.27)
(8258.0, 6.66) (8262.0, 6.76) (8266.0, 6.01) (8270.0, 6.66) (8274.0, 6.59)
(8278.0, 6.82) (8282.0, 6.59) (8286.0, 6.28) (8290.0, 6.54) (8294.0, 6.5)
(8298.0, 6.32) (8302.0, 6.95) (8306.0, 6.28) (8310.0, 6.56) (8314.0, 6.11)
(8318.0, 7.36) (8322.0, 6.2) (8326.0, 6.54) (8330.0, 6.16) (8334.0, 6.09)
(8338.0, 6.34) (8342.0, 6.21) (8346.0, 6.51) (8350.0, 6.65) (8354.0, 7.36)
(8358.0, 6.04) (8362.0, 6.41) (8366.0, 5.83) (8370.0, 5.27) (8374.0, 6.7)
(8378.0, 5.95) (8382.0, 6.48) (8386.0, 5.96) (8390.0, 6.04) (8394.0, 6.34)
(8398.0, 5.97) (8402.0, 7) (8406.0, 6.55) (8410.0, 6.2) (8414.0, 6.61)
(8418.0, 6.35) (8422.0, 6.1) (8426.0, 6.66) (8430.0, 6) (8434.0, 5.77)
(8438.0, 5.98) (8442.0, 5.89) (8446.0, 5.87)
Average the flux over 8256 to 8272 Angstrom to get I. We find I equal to 6.52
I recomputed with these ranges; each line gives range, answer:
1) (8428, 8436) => 5.88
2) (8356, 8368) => 6.09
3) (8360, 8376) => 6.05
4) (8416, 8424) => 6.22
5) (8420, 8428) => 6.38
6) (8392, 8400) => 6.15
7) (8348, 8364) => 6.62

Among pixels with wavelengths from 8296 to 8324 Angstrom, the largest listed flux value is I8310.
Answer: 7.36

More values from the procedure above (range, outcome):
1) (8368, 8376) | 6.7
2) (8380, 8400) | 6.48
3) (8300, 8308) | 6.95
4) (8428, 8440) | 6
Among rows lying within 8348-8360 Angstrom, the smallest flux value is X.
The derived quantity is 6.04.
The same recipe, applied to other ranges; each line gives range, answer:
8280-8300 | 6.28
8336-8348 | 6.21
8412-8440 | 5.77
